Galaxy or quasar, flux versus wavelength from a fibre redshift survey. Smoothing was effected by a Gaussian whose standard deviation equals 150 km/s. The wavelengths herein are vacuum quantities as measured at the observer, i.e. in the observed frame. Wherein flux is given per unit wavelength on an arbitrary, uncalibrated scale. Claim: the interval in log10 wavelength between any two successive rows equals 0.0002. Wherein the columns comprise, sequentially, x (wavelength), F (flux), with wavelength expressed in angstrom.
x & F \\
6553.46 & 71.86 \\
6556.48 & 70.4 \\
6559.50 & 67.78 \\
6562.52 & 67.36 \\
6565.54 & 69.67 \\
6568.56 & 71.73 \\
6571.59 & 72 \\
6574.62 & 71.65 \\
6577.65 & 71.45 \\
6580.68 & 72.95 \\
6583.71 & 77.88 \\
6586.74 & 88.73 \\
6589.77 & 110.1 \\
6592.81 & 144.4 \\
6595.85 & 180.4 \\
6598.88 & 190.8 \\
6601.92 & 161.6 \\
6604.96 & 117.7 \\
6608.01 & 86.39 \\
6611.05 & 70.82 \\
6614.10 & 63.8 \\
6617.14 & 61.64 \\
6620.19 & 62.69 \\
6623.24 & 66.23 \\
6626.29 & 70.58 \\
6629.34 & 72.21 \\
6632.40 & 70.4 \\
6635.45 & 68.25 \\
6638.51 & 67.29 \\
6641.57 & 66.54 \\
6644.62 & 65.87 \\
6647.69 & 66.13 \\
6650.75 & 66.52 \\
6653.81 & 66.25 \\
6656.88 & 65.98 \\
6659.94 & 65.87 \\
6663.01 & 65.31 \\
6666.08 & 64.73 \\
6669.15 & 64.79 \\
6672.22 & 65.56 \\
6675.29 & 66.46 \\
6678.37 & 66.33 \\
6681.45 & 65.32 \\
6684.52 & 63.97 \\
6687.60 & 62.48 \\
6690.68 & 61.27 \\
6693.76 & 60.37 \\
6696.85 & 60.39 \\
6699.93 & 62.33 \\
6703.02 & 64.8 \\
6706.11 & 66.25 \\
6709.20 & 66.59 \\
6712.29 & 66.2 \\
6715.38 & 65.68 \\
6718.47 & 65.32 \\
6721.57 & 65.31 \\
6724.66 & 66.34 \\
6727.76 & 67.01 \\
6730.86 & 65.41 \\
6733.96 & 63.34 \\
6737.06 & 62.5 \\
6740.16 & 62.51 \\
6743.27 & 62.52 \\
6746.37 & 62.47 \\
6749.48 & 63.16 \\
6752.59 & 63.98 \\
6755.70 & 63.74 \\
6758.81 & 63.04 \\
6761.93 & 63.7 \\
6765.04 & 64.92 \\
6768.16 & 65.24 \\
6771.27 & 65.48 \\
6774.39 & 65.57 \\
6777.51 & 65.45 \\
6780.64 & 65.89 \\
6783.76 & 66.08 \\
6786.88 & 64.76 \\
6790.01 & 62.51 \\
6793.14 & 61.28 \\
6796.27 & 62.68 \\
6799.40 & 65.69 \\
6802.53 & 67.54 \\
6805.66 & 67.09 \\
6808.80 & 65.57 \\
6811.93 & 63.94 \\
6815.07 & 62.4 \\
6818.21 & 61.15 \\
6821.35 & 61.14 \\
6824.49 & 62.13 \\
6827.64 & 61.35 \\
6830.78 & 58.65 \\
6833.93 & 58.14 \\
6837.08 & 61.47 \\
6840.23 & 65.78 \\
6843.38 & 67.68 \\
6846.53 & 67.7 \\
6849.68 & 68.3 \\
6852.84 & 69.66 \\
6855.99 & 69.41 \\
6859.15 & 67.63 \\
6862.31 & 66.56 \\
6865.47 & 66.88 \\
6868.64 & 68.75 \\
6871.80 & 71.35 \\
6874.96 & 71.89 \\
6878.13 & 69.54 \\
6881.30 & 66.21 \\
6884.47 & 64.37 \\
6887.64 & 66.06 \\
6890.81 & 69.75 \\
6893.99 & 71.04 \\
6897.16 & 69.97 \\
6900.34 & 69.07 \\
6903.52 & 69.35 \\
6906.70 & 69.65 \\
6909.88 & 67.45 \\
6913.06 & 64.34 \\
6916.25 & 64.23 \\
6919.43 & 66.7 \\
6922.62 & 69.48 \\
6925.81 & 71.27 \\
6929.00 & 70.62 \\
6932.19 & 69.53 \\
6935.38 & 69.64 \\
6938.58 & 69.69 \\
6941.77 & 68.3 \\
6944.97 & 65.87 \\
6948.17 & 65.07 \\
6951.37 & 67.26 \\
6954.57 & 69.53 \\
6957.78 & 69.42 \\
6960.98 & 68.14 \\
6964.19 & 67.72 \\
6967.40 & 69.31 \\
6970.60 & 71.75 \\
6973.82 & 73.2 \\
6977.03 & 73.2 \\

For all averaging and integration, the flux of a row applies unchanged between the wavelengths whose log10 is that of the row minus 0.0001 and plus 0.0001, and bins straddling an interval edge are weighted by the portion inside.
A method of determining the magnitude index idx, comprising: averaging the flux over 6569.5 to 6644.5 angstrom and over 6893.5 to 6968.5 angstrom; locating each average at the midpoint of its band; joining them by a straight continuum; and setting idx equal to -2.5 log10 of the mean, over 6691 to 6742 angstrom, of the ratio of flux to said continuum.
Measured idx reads 0.28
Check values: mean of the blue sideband 90.4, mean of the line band 64.3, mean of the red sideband 68.4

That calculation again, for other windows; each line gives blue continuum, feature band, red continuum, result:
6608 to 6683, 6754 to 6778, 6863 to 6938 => 0.050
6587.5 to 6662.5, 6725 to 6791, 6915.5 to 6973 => 0.238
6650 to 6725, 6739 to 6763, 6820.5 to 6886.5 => 0.036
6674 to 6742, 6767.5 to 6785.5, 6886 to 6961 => 0.000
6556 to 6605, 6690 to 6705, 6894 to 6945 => 0.400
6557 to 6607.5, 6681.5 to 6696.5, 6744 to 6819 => 0.294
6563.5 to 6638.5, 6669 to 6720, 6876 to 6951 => 0.289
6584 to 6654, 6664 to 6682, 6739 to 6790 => 0.229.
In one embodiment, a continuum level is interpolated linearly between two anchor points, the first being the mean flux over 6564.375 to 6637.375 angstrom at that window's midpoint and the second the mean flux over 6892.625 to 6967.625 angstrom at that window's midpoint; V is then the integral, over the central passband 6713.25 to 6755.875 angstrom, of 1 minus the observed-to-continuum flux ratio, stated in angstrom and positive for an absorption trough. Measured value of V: 9.2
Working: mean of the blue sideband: 91.4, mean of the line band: 64.3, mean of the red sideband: 68.4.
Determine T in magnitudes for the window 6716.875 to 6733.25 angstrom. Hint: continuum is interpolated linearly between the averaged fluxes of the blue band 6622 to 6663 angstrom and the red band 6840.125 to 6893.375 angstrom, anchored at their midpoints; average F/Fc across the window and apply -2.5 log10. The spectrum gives 0.032 mag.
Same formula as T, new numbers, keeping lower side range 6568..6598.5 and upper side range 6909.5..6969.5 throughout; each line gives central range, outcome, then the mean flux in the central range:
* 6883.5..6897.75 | 0.07 mag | 68.3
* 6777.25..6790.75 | 0.26 mag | 65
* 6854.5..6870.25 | 0.11 mag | 67.8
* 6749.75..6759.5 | 0.31 mag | 63.6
